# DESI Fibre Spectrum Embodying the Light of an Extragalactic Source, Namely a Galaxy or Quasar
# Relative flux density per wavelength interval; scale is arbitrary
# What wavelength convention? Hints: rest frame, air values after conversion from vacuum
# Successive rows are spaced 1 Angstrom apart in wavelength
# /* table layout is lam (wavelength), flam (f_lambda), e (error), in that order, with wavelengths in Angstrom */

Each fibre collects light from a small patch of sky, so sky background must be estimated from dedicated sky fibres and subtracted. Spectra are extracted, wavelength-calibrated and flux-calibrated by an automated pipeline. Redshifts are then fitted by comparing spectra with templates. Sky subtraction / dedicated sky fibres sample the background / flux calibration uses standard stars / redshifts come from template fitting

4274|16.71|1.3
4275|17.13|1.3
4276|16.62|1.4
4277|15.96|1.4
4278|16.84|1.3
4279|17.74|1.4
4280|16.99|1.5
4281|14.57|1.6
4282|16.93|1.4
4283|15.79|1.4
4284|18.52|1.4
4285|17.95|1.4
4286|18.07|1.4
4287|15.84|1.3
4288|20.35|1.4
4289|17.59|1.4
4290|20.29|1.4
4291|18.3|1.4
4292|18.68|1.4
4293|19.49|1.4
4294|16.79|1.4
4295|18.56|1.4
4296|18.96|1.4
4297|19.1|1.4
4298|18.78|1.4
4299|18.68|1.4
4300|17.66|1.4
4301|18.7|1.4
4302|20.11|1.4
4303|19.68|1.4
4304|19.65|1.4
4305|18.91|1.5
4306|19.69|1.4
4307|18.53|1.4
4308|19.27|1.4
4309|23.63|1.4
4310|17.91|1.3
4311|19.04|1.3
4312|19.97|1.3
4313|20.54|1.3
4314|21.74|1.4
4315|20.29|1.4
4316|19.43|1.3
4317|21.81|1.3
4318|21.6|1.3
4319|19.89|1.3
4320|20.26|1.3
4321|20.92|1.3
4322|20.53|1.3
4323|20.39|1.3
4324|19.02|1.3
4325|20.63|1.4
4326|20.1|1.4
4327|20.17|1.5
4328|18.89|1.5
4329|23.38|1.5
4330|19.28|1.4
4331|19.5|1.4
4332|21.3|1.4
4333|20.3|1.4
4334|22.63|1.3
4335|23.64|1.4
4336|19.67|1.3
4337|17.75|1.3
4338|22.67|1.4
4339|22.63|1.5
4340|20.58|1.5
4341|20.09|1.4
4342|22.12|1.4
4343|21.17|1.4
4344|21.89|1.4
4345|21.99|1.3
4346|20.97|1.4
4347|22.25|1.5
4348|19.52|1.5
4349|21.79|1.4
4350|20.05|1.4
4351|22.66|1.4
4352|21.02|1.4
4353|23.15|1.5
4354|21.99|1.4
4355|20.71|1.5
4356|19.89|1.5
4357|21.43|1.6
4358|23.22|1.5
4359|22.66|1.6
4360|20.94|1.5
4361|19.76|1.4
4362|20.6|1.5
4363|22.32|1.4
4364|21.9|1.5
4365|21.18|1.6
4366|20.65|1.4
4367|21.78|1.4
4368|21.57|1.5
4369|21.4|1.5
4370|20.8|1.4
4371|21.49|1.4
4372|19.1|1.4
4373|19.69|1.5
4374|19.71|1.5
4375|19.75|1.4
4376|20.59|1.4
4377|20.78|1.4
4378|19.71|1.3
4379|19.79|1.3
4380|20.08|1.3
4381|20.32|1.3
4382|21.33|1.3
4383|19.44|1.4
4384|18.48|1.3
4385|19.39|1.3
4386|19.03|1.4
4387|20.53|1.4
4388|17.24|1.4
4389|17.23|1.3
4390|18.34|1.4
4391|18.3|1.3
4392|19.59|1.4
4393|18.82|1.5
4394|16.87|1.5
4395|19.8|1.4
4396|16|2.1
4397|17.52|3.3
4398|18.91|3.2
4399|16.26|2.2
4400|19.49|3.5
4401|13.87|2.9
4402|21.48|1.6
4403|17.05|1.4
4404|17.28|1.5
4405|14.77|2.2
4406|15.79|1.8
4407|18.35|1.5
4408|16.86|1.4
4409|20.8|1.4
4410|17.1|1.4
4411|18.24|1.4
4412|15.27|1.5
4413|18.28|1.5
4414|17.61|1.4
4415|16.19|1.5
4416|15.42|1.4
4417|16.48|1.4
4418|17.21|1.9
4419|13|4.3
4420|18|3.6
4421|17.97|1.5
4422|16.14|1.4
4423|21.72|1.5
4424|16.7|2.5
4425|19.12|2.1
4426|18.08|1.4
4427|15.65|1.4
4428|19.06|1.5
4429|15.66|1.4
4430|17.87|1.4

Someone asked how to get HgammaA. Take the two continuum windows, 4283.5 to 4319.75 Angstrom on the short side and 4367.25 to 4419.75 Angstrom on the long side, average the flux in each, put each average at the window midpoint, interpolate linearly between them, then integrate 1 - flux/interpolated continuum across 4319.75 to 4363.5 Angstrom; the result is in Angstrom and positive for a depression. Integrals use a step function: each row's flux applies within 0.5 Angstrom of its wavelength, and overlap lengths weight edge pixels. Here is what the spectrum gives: -5.0 Angstrom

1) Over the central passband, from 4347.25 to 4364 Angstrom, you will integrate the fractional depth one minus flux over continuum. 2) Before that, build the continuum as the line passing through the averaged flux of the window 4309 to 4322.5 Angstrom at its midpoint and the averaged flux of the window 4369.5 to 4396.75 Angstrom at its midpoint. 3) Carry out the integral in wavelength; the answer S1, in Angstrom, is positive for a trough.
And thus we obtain -1.4 Angstrom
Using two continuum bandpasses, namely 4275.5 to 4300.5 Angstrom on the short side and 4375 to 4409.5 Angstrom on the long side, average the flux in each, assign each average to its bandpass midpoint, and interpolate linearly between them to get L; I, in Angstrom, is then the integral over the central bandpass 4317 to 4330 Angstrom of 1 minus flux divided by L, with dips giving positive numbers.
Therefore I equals -1.7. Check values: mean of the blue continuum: 17.8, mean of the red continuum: 18.5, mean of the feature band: 20.5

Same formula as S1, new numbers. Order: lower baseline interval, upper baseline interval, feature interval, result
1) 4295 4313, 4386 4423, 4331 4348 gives -2.33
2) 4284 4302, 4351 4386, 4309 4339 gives -1.70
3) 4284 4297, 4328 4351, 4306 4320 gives -0.42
